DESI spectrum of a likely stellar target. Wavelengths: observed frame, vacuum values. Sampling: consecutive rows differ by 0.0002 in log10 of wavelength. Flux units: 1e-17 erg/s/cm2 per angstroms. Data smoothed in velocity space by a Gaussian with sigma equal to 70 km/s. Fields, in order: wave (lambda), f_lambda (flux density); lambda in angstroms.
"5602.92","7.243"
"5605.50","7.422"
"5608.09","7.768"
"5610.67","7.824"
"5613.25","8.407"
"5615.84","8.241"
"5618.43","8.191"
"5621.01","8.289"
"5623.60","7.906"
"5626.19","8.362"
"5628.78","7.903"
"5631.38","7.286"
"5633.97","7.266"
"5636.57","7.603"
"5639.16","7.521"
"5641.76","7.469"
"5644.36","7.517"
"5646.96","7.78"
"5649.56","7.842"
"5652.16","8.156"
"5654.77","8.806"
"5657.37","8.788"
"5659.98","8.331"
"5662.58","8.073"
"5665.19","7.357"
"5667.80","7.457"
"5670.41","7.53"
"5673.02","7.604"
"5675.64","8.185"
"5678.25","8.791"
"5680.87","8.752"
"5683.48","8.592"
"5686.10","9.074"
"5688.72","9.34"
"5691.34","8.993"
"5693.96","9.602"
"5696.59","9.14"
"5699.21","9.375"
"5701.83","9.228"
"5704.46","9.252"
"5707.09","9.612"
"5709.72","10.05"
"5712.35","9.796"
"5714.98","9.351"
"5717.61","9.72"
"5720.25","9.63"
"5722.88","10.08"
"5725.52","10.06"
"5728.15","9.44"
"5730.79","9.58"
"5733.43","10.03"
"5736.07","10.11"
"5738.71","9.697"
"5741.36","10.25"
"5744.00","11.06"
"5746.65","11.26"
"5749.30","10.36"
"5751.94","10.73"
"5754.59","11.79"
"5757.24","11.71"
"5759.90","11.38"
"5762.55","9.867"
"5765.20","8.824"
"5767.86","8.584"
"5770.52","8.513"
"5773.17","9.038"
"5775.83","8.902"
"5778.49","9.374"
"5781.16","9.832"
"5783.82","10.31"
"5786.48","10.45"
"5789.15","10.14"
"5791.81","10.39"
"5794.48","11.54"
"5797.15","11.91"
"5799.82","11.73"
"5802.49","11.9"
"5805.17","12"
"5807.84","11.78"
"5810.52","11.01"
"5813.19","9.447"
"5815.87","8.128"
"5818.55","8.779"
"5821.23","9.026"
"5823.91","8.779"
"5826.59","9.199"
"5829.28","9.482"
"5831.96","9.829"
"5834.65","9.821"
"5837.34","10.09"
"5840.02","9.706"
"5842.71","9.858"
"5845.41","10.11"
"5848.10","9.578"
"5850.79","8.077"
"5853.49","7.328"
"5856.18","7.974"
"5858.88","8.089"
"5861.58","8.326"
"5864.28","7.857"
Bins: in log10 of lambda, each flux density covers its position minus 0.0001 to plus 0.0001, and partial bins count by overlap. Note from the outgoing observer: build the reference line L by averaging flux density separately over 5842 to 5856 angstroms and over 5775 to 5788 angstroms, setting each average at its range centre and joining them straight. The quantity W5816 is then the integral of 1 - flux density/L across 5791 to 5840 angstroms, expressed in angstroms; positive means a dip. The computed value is -4.8 angstroms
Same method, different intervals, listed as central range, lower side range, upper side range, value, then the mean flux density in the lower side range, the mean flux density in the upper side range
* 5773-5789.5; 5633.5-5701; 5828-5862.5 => -1.7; 8.29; 9.11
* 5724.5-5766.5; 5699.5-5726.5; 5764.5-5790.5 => -3.8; 9.66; 9.41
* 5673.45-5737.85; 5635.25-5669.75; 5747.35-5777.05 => -3.4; 7.89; 10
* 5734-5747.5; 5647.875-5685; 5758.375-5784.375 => -2.0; 8.16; 9.45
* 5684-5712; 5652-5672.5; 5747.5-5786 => -2.1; 8.04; 9.97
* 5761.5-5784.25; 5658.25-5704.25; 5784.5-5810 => 3.2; 8.57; 11.3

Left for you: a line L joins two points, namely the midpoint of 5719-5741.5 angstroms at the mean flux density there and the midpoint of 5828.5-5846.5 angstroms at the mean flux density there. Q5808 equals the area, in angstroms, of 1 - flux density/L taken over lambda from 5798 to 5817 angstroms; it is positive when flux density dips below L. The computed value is -2.05 angstroms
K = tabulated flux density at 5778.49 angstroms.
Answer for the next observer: 9.374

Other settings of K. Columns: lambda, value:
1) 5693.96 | 9.602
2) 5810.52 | 11.01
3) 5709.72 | 10.05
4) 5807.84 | 11.78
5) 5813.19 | 9.447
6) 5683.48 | 8.592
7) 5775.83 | 8.902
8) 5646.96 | 7.78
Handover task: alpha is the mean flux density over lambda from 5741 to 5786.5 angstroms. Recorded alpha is 10.1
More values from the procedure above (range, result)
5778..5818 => 10.7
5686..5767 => 9.96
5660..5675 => 7.69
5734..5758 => 10.7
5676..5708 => 9.11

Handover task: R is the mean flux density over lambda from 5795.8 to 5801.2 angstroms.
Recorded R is 11.8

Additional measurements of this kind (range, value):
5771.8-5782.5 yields 9.29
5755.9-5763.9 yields 11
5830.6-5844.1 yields 9.86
